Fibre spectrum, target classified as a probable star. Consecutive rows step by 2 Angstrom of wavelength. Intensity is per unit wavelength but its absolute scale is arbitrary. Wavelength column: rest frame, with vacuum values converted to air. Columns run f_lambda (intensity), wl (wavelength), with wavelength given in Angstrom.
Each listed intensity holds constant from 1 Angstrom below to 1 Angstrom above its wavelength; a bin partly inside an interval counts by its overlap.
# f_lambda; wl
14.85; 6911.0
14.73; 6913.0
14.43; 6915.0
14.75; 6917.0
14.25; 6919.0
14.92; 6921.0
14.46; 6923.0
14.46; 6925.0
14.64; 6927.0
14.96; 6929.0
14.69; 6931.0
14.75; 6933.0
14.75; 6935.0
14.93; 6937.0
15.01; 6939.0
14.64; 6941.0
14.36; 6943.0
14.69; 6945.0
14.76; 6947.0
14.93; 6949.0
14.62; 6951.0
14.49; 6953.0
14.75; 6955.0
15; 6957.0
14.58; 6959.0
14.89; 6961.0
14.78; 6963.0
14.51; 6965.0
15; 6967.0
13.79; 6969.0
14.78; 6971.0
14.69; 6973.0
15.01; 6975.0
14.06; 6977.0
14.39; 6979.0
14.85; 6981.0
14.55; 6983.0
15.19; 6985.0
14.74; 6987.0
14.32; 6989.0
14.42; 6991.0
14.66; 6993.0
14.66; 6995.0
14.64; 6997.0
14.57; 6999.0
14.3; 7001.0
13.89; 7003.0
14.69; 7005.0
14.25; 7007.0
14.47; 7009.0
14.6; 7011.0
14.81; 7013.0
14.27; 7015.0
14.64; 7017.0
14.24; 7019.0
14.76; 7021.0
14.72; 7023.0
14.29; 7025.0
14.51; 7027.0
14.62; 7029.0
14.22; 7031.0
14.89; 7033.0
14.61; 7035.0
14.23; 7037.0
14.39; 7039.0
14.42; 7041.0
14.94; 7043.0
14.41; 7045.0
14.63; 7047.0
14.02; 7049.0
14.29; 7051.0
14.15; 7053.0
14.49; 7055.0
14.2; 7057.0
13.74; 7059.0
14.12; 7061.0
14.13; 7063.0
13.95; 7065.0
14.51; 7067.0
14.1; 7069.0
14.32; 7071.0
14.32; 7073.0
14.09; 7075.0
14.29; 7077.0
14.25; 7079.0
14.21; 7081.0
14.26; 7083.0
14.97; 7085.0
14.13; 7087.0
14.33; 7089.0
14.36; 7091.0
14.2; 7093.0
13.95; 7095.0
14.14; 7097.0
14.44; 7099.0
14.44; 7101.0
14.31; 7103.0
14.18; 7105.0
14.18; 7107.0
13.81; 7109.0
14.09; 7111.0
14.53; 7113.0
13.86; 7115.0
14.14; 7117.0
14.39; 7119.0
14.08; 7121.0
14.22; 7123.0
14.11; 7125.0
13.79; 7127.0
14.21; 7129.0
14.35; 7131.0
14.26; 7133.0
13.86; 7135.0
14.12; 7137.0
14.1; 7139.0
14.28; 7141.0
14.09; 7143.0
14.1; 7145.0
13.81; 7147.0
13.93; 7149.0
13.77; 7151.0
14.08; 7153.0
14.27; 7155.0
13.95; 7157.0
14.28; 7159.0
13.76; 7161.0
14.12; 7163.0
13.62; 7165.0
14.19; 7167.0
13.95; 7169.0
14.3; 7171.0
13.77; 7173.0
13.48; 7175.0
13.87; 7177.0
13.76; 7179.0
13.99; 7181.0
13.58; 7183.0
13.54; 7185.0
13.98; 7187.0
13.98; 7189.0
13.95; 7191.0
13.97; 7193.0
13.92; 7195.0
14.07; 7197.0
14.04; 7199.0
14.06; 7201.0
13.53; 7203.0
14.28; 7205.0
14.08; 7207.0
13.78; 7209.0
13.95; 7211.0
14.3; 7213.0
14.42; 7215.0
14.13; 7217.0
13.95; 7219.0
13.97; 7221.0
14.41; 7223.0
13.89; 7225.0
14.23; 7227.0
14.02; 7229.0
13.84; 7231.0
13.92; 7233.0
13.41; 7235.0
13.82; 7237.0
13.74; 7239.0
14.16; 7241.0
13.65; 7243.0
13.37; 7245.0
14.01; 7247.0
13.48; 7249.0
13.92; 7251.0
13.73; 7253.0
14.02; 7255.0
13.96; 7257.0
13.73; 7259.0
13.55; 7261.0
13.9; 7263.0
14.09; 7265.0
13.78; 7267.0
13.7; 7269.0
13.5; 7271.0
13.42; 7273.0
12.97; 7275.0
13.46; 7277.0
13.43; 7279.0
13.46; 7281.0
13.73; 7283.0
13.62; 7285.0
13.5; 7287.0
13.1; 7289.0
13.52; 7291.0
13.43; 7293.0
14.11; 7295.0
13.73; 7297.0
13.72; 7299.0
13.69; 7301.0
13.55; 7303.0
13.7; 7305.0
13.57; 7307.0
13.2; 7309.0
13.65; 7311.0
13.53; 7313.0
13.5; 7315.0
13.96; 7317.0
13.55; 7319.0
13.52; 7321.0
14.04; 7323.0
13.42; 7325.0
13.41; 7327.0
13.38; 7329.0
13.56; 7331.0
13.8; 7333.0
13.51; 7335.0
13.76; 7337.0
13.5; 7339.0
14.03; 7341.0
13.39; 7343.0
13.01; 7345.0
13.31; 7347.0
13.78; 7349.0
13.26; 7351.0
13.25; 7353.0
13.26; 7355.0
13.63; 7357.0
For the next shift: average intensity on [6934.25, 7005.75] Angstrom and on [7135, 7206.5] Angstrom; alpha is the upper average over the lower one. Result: 0.95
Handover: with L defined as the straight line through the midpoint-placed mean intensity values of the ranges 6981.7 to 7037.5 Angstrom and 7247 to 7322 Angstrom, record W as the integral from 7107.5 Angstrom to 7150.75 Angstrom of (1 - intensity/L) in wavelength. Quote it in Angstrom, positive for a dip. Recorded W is 0.1 Angstrom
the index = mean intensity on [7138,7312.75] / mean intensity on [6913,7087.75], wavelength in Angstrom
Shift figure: 0.95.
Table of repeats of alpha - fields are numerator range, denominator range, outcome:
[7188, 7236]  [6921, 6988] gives 0.95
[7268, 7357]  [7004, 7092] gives 0.94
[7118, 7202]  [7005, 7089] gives 0.97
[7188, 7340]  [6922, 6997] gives 0.94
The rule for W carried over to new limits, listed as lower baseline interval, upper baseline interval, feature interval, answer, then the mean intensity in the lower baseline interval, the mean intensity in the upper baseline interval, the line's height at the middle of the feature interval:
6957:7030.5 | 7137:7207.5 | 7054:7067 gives 0.2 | 14.6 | 14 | 14.3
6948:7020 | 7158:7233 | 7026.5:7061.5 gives 0.1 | 14.6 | 14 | 14.4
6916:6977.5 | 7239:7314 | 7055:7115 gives 0.1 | 14.7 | 13.6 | 14.2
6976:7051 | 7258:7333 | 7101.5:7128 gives 0.1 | 14.5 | 13.6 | 14.2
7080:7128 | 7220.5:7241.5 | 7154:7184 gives 0.3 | 14.2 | 13.9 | 14.1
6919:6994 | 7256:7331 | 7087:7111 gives 0.0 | 14.7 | 13.6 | 14.2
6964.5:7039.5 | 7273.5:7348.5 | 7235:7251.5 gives 0.0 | 14.5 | 13.5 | 13.8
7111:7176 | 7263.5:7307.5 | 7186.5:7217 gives -0.4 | 14.1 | 13.6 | 13.9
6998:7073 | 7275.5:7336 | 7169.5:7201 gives 0.1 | 14.4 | 13.6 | 13.9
